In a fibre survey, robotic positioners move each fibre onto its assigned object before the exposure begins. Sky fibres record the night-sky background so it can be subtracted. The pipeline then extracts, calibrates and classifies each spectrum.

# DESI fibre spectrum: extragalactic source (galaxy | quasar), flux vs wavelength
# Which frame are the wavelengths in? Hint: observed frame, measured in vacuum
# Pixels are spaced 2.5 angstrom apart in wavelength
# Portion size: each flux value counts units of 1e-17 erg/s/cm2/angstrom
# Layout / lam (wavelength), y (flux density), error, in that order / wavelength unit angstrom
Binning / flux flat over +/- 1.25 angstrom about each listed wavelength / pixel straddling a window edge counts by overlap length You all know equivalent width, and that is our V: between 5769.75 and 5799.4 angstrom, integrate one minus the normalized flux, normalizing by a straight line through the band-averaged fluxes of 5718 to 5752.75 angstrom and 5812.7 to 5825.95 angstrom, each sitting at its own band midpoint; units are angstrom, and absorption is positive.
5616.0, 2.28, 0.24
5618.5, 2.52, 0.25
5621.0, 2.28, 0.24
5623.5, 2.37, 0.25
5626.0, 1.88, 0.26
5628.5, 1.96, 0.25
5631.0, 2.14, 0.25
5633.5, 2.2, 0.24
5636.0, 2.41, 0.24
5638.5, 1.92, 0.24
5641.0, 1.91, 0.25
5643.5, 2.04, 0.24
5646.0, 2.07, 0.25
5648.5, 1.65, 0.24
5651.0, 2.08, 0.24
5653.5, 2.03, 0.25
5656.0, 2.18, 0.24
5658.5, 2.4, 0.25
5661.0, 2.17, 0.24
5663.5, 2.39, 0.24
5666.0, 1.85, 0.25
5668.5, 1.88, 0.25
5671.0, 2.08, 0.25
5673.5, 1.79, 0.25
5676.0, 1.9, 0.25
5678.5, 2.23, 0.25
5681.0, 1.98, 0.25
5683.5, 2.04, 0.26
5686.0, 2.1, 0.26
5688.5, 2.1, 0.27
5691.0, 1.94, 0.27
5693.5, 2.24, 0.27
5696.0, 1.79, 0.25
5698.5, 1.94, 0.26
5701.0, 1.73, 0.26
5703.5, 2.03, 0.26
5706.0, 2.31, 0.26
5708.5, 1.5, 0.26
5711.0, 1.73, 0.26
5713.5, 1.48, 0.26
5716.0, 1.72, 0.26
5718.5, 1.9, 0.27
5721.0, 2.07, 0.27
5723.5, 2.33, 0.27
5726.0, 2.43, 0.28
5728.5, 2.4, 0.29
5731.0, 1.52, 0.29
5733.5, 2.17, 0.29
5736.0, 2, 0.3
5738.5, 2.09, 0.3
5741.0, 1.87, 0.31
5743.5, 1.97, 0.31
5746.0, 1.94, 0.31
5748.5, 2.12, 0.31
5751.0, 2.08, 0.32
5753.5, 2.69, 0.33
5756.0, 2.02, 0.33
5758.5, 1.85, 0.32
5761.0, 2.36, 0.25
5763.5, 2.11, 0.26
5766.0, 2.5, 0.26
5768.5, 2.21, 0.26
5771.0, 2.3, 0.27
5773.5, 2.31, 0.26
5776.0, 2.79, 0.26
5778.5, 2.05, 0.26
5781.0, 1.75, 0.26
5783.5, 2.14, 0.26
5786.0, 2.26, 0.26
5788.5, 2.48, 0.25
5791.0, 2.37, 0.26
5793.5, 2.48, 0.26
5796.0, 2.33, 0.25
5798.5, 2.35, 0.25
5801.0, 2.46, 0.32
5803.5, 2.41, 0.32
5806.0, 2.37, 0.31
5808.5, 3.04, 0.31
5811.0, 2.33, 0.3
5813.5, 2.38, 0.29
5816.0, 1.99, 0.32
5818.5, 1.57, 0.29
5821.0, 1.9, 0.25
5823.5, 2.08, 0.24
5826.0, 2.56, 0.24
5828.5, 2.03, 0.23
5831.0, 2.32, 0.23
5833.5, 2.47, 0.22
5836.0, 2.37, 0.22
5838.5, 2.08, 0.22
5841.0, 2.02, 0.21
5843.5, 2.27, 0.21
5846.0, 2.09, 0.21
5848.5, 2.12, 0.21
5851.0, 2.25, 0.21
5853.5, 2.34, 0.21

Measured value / -3.7 angstrom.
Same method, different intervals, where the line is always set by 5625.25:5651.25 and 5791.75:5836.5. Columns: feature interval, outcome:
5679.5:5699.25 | 0.8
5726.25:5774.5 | 1.4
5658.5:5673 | -0.1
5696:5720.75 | 3.6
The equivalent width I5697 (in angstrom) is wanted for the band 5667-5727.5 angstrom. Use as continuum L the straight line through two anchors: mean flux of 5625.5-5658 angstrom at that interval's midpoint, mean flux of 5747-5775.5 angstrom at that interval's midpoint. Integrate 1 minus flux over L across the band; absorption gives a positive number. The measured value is 4.8 angstrom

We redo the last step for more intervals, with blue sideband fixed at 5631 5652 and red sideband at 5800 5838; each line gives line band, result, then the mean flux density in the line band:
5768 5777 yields -0.77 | 2.41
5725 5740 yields 0.49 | 2.09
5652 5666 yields -0.90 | 2.2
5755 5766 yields 0.34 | 2.13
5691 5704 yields 1.08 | 1.94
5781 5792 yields -0.05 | 2.25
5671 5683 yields 0.57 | 1.99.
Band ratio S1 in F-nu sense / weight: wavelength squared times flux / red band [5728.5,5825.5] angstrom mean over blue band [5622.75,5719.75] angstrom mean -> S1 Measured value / 1.1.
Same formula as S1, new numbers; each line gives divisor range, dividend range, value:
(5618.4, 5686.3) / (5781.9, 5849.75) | 1.15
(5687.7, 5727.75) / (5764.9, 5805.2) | 1.22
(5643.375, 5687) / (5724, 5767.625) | 1.07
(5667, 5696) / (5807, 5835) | 1.17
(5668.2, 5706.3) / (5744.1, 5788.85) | 1.14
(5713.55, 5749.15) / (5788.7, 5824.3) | 1.17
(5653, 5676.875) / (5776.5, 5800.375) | 1.14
